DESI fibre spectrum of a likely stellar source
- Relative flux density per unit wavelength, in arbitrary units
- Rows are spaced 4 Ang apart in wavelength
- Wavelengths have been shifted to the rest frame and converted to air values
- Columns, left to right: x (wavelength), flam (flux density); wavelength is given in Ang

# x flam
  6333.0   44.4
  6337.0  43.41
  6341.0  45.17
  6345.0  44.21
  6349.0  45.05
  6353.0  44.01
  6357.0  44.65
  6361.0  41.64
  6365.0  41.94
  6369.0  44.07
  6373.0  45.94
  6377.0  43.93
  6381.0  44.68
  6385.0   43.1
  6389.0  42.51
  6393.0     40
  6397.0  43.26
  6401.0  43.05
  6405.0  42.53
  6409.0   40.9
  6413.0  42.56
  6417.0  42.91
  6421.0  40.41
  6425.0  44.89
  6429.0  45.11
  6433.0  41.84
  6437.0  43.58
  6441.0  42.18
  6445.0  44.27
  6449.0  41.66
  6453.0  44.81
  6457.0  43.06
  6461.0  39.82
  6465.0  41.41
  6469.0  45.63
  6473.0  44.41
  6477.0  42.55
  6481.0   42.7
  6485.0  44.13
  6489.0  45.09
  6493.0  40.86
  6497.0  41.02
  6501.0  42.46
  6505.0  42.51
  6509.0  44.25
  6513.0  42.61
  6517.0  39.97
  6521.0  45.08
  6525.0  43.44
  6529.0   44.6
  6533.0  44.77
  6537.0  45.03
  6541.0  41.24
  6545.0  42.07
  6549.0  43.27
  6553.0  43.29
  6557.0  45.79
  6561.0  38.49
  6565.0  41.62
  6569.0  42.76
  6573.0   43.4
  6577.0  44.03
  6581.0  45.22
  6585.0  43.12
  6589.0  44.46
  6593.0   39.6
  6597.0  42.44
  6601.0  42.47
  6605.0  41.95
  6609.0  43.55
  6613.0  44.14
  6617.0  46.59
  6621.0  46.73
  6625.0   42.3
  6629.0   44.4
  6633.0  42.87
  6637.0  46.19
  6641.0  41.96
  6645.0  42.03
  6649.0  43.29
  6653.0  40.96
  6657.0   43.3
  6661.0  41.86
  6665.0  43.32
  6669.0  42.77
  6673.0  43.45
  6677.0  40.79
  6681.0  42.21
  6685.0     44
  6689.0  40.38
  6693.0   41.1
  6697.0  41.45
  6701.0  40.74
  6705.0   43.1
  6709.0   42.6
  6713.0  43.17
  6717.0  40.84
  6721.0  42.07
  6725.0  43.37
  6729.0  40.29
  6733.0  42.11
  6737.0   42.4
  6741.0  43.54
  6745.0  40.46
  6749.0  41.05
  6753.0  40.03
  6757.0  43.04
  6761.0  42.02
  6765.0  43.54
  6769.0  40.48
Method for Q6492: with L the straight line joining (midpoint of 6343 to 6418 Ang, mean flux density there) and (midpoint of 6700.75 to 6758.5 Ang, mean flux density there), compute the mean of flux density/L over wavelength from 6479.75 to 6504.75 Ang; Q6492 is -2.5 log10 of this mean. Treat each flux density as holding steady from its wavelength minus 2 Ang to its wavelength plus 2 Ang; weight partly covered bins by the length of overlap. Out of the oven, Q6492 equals 0.00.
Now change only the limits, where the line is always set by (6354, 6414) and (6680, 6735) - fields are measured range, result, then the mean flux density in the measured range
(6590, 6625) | -0.03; 43.4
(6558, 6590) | -0.01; 42.9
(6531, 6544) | -0.03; 43.6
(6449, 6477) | -0.01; 43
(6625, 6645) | -0.03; 43.5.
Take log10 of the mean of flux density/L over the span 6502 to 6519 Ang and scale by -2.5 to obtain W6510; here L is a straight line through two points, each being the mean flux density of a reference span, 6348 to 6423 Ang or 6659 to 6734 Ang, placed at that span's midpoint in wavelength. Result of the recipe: 0.01 mag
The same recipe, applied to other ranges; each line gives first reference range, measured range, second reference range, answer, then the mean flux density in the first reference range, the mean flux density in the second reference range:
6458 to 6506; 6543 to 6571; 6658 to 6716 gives 0.00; 42.7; 42.2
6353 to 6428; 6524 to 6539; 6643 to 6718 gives -0.05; 43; 42.2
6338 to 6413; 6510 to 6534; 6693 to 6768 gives -0.02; 43.3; 41.9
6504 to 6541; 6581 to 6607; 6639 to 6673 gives 0.01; 43.5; 42.5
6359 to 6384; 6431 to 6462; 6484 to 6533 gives 0.01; 43.7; 43.1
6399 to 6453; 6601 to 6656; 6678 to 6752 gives -0.04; 42.8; 41.9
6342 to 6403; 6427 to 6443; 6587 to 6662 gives 0.01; 43.5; 43.2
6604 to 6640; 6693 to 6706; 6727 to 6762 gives 0.03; 44.3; 41.6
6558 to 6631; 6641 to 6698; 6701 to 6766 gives 0.01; 43.2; 42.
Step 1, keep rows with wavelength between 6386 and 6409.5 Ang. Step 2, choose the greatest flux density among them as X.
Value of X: 43.26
